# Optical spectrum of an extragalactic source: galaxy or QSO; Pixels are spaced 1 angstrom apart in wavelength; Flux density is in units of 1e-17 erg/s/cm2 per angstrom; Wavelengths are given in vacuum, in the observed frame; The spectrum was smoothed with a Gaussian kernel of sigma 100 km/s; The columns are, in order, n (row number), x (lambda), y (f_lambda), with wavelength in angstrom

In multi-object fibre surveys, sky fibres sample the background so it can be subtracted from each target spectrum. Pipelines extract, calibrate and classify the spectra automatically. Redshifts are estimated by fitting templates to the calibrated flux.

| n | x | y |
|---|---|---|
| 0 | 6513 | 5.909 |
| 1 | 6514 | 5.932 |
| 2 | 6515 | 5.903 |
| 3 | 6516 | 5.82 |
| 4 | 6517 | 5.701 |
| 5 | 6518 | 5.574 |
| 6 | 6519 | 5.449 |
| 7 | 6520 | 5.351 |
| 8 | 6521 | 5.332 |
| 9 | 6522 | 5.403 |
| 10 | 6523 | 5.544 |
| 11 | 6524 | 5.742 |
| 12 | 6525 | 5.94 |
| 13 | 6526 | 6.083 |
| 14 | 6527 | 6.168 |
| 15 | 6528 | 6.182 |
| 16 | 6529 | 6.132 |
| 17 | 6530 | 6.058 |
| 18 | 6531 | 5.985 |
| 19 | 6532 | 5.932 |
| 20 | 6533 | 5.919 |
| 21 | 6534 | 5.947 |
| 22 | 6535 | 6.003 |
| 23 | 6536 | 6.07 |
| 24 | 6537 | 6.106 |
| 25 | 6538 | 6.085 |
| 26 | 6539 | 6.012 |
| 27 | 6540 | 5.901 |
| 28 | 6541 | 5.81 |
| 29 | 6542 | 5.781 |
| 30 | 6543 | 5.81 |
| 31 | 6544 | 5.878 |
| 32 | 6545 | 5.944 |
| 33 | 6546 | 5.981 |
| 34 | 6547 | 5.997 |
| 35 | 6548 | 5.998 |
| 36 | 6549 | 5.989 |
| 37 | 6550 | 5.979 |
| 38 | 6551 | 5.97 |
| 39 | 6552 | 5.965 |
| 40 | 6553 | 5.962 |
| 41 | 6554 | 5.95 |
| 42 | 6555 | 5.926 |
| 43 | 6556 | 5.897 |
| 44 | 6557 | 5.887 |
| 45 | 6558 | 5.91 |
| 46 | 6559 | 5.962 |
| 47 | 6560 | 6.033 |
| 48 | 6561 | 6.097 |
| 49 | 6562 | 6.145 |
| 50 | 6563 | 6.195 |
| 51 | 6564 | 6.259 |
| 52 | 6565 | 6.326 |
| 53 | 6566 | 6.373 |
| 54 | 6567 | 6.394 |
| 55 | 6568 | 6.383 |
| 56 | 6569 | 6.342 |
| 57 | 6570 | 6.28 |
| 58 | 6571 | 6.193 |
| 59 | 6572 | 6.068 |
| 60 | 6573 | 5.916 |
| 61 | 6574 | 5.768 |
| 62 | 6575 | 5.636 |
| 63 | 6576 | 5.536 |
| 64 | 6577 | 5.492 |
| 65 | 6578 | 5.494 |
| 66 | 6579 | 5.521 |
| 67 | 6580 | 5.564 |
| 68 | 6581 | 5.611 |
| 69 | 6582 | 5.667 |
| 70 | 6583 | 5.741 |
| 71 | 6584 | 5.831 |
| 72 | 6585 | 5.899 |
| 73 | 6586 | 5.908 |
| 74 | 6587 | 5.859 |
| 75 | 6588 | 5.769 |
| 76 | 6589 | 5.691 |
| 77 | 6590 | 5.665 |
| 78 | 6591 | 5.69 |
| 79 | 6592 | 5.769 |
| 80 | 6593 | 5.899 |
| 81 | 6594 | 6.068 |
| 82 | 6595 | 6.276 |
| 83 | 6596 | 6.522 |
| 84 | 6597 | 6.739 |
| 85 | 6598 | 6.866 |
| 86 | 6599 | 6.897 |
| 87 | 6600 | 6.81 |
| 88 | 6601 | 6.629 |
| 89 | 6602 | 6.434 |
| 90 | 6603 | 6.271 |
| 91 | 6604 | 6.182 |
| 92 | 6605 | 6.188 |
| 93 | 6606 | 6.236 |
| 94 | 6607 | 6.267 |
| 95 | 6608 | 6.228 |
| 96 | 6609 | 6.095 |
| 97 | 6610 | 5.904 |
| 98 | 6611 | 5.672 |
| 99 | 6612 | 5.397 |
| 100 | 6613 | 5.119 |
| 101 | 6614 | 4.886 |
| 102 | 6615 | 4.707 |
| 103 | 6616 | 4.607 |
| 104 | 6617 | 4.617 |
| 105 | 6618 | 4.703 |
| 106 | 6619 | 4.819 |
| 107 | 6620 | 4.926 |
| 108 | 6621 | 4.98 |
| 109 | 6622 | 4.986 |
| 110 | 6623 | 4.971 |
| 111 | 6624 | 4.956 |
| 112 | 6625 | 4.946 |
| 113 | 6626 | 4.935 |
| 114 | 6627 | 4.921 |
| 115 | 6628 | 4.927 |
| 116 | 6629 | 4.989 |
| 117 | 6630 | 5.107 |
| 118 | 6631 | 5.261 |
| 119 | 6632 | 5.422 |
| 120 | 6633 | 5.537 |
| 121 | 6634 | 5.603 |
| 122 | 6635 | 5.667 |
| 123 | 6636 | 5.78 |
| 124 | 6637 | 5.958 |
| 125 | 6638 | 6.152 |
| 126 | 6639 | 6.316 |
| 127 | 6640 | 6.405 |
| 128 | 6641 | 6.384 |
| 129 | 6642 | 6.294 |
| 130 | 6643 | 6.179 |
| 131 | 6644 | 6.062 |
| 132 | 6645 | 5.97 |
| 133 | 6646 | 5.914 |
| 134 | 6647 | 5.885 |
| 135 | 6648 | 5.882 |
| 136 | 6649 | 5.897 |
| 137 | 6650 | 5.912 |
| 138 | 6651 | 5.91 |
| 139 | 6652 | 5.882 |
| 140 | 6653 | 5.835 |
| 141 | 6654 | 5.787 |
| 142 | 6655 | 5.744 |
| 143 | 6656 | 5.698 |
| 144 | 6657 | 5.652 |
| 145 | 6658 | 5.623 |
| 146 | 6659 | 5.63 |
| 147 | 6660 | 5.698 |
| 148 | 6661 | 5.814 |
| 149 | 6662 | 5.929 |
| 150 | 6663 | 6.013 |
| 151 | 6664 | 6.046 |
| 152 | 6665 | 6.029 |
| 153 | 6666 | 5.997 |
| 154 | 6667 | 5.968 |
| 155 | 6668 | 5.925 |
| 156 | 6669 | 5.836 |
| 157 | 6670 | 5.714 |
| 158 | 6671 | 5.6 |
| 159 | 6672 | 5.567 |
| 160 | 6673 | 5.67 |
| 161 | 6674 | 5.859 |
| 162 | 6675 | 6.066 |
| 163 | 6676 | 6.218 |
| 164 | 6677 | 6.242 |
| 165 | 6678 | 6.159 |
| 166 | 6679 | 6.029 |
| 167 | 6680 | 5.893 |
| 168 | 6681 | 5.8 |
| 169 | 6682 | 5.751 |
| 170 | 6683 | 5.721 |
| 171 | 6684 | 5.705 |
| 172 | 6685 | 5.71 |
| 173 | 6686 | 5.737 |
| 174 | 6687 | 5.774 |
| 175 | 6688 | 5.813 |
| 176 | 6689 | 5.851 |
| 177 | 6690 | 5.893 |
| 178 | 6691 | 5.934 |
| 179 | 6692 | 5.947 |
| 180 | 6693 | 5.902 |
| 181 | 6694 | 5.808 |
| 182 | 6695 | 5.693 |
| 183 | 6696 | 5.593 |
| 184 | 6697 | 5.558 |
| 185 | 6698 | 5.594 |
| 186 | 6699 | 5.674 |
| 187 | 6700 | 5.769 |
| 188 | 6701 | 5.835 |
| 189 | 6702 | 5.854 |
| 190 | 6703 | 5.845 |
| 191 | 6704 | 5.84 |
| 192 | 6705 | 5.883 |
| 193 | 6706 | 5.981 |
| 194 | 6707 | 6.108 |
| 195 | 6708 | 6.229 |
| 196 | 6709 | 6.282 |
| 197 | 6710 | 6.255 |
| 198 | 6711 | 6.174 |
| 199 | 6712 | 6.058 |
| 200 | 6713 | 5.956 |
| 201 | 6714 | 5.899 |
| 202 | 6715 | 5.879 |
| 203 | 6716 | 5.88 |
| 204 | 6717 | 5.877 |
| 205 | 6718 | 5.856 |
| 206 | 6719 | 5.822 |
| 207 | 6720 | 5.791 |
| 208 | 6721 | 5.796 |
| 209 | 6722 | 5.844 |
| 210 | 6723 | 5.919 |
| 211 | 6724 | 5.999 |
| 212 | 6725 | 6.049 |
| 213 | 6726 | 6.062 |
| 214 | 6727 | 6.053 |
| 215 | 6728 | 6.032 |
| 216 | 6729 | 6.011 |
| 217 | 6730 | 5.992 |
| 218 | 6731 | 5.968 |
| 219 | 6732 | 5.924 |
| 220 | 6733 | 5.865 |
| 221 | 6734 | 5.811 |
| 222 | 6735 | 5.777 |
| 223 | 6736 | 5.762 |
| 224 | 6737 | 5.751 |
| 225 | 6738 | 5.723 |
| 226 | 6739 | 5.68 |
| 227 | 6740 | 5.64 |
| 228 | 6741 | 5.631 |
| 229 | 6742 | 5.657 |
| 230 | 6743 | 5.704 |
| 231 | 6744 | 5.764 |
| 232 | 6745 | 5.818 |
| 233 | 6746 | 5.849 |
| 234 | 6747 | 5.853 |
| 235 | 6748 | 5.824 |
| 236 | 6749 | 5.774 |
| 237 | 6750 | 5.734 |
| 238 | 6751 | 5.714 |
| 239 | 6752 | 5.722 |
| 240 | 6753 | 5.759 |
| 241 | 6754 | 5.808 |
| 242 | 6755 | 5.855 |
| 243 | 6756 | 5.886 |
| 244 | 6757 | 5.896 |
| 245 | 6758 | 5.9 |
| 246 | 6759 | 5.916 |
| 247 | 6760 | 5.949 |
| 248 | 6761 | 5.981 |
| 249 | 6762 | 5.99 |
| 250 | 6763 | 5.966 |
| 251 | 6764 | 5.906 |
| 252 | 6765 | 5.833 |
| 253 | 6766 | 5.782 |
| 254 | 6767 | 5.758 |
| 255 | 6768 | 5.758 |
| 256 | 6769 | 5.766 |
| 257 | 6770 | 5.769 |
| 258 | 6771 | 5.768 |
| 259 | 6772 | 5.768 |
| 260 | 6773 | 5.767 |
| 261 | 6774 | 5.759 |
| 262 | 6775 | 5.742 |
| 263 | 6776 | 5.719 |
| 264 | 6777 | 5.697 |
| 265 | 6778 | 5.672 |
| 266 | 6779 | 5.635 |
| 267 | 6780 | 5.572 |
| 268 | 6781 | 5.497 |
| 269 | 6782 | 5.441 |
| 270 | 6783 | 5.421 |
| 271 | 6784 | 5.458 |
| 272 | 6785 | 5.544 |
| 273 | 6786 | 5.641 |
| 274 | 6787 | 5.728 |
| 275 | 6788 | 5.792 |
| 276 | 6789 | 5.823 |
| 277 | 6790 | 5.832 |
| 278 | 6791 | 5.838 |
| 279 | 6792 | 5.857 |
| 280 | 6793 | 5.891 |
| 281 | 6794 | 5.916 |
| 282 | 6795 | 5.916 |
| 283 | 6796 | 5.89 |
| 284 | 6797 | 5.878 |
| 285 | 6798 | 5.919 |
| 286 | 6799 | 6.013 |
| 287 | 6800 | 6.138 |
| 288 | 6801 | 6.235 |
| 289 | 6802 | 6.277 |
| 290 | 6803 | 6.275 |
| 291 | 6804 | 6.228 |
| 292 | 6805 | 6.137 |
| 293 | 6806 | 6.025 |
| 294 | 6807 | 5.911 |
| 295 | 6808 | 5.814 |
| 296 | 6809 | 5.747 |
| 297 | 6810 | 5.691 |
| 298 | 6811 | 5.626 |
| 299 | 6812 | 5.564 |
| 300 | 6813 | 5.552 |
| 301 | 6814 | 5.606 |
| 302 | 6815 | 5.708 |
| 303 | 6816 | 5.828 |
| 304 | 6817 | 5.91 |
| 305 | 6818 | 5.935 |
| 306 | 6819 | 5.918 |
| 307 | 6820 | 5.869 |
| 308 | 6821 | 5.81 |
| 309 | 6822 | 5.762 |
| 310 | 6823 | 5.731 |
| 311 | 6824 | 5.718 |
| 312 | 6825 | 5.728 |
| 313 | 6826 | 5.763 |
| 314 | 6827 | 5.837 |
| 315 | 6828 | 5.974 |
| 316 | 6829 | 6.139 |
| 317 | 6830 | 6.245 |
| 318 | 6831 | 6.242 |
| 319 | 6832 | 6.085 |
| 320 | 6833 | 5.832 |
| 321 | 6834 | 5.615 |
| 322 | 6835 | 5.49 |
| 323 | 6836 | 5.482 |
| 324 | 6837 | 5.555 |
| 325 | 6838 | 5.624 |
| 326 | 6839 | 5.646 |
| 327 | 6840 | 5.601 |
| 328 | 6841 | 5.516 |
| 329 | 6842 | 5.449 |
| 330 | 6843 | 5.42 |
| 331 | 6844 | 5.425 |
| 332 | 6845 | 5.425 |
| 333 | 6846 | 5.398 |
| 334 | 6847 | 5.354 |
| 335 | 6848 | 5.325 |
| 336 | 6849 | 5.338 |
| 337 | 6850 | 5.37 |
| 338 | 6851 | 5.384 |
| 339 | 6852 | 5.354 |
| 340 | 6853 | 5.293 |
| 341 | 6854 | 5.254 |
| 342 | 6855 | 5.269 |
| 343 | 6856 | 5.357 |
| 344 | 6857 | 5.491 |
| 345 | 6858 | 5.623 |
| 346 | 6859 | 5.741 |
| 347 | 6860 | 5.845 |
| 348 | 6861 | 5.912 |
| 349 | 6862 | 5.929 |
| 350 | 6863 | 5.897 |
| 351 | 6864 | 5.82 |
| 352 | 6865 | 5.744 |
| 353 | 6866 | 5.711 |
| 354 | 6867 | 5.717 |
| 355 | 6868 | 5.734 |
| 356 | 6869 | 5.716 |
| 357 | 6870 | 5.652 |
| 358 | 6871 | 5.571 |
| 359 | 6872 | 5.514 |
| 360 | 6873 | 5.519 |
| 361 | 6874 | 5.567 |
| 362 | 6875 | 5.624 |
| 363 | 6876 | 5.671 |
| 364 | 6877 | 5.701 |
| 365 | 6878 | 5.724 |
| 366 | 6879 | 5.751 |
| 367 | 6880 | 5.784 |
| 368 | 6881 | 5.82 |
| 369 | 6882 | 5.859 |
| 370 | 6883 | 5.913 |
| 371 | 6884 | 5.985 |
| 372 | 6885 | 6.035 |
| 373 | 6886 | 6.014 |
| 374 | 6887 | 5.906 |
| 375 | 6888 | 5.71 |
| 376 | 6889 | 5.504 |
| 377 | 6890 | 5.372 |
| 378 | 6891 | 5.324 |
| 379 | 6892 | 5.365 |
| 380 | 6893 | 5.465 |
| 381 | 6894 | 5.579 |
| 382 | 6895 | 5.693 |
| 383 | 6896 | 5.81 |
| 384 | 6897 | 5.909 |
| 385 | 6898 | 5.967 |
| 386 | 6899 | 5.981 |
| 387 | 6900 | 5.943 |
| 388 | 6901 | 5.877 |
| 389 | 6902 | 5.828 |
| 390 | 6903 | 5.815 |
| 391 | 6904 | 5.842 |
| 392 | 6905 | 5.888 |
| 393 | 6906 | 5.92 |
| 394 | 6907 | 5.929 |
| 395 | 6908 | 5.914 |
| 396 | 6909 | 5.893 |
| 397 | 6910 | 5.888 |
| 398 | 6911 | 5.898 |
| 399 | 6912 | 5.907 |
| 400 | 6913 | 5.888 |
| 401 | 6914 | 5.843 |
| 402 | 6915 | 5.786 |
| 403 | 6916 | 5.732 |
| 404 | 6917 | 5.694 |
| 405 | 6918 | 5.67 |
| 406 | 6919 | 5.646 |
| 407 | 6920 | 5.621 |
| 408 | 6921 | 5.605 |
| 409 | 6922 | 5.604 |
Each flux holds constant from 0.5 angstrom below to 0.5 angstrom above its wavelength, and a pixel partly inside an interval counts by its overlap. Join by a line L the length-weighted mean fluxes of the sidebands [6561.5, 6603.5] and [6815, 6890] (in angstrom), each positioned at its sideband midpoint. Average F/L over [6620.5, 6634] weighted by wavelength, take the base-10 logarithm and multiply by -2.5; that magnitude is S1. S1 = 0.18 mag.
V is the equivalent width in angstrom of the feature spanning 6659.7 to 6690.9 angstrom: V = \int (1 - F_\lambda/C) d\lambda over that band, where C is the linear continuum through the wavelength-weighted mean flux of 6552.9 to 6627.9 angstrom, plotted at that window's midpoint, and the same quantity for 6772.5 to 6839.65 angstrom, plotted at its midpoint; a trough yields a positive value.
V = -0.4 angstrom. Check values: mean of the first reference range 5.8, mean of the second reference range 5.81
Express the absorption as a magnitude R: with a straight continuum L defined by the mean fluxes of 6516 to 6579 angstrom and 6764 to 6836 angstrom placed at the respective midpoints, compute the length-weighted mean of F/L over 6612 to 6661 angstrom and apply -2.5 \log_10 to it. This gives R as 0.074 mag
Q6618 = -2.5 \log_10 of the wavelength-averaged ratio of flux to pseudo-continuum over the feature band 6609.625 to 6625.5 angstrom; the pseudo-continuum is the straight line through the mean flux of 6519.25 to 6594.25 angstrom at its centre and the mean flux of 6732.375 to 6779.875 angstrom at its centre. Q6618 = 0.17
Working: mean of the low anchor 5.91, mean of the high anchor 5.79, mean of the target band 5.01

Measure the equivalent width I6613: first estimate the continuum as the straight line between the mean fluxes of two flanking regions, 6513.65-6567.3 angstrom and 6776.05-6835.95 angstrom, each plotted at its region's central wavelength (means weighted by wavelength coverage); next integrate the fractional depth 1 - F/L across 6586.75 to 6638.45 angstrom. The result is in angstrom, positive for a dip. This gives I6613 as 2.3 angstrom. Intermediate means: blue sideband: 5.94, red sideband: 5.82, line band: 5.64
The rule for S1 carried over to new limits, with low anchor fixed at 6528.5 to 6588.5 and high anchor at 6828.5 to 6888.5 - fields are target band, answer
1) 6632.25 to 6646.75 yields -0.02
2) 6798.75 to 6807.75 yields -0.08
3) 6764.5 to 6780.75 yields 0.00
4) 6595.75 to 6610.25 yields -0.09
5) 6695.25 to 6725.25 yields -0.02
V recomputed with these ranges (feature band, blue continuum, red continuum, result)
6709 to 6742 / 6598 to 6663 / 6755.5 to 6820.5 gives -0.76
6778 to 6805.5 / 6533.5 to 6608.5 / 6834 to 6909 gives -0.41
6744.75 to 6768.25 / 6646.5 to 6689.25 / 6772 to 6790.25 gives -0.61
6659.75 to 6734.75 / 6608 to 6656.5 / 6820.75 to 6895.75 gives -4.55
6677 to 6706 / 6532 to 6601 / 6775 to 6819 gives 0.40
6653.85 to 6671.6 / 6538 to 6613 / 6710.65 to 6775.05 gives 0.33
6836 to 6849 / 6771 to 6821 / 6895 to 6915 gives 0.82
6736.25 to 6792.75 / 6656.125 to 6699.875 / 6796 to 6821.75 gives 1.17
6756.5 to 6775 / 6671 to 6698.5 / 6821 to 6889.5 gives -0.28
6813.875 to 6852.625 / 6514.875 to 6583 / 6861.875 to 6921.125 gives 0.73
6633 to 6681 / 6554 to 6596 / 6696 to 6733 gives 0.11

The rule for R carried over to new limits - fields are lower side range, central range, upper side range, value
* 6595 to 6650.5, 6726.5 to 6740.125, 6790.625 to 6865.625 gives -0.025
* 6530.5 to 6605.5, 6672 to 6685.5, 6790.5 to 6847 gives 0.006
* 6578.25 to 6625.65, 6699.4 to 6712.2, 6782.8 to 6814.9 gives -0.040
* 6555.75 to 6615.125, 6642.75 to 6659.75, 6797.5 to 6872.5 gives 0.015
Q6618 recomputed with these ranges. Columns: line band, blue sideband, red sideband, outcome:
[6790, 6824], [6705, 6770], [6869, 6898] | -0.02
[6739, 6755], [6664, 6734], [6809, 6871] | 0.01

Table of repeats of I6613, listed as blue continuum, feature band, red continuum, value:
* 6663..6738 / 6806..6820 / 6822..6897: -0.1 angstrom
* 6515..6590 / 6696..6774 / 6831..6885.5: -1.7 angstrom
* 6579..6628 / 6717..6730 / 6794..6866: -0.5 angstrom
